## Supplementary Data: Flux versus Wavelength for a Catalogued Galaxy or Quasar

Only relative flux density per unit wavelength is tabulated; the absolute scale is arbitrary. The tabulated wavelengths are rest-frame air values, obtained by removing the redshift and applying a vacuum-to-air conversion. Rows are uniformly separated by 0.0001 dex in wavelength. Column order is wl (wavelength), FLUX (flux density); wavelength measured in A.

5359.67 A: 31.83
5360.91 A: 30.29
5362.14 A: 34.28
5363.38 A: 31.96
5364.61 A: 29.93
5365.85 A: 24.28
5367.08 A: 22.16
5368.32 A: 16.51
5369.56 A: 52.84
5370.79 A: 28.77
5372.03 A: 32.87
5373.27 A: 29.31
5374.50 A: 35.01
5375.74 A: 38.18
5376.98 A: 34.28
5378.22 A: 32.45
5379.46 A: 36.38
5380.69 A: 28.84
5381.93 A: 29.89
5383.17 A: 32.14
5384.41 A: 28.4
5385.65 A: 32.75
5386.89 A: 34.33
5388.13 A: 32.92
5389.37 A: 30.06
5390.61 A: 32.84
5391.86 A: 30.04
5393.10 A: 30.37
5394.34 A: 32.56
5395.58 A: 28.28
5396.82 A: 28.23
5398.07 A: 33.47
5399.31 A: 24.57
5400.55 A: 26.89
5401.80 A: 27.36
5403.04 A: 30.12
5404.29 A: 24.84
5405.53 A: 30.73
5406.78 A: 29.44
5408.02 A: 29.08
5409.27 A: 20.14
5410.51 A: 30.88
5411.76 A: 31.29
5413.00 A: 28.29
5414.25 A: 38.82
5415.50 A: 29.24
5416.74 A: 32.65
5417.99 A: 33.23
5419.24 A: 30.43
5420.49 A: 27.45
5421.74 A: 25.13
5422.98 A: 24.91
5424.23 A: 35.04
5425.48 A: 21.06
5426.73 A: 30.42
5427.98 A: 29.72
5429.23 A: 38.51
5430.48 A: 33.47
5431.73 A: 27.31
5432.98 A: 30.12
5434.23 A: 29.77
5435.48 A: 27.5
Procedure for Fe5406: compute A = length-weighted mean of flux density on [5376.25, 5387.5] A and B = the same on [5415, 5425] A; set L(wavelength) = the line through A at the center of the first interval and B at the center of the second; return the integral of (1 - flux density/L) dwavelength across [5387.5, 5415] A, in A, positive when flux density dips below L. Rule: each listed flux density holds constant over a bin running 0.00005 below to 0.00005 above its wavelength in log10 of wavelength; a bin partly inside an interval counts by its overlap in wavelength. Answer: 1.2 A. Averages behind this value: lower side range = 32.2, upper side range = 29.7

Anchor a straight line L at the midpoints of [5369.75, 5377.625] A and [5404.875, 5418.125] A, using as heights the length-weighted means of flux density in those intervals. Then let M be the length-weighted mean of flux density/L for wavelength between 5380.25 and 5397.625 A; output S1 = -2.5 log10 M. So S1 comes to 0.06 mag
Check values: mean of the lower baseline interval 34.2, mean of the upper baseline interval 30.2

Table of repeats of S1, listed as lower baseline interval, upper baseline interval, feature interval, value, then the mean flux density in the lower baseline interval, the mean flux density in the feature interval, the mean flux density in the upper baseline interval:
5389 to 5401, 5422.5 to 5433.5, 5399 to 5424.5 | 0.03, 29.8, 29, 30.1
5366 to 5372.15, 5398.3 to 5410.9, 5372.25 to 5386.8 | -0.12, 30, 32.6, 27.5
